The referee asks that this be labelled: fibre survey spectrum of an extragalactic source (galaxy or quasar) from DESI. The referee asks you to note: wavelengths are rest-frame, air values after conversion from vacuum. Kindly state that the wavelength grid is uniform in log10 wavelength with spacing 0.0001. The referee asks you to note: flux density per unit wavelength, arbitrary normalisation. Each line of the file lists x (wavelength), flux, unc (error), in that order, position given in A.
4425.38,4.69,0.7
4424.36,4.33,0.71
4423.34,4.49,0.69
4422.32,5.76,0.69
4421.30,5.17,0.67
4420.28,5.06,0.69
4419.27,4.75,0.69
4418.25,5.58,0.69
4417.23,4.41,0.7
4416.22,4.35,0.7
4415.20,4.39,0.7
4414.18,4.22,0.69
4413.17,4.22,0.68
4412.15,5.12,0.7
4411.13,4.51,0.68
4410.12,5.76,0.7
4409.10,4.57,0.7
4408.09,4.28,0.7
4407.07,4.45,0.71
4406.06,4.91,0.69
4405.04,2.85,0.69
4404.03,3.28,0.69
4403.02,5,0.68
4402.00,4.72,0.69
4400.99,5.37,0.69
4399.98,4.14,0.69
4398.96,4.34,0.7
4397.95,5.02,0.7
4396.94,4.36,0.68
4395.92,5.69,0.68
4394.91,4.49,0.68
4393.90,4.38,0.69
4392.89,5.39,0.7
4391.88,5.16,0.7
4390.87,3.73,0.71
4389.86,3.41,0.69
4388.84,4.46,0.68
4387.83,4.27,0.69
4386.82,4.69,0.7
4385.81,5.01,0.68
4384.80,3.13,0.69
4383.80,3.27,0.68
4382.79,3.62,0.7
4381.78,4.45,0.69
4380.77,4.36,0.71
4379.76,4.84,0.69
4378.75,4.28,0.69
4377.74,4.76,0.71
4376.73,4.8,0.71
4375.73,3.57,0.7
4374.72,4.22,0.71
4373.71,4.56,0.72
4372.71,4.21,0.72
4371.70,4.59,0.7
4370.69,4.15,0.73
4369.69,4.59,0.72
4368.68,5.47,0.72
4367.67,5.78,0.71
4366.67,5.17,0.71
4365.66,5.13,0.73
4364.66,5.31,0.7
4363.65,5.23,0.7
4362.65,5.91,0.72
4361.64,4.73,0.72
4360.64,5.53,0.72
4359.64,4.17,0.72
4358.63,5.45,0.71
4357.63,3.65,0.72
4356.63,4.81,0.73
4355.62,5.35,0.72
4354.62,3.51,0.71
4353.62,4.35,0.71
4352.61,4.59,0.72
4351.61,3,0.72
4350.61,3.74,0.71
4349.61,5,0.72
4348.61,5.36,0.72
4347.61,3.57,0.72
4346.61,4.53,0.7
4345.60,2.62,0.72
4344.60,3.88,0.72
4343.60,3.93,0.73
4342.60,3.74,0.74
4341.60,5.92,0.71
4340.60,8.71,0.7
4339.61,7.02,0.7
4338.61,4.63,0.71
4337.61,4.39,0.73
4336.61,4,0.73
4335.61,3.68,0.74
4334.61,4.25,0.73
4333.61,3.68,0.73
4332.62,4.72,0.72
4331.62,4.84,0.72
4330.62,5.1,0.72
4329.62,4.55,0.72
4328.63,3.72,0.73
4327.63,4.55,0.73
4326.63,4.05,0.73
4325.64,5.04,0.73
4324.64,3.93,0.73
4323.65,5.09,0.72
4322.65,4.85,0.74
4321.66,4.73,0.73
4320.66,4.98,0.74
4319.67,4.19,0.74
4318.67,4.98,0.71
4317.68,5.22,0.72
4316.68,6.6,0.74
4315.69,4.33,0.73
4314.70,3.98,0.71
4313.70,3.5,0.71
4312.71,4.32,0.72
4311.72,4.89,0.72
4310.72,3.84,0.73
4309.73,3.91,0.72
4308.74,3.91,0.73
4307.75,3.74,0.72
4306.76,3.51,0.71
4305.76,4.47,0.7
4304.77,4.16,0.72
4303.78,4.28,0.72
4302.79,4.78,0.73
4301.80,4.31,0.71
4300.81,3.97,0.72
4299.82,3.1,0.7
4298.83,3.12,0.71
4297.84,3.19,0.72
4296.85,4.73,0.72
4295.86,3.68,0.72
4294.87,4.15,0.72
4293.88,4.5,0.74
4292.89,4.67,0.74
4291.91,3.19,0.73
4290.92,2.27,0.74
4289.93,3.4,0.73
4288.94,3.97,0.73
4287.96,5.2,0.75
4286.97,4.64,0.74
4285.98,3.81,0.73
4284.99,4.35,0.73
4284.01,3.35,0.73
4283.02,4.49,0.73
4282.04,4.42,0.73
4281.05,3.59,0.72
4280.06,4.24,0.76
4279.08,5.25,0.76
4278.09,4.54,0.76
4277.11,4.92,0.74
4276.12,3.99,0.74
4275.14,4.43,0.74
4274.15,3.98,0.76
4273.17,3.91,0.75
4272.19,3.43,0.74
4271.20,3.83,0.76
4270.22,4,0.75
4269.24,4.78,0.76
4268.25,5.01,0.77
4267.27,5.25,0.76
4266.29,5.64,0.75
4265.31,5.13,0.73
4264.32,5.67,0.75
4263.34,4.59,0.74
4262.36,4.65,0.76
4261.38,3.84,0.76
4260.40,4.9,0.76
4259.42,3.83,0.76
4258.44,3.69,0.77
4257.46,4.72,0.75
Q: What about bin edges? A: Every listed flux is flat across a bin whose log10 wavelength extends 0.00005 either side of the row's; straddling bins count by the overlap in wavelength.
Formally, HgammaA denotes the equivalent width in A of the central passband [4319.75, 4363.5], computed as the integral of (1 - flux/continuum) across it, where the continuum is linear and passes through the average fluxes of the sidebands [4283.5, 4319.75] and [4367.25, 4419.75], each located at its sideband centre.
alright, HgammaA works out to -3.3 A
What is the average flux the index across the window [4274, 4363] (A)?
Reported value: 4.38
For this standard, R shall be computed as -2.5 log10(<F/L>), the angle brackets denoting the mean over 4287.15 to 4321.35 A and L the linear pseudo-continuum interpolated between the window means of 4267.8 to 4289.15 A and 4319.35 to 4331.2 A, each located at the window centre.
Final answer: 0.07 mag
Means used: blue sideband 4.28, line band 4.16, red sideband 4.57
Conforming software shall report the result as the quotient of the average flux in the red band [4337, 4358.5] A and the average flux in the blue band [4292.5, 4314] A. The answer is 1.14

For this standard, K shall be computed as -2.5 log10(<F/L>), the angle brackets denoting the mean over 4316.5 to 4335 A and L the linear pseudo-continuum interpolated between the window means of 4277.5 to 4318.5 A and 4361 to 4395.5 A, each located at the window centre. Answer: -0.09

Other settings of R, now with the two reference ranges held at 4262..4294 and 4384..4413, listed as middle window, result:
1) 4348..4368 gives -0.08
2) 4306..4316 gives 0.10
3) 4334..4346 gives -0.08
